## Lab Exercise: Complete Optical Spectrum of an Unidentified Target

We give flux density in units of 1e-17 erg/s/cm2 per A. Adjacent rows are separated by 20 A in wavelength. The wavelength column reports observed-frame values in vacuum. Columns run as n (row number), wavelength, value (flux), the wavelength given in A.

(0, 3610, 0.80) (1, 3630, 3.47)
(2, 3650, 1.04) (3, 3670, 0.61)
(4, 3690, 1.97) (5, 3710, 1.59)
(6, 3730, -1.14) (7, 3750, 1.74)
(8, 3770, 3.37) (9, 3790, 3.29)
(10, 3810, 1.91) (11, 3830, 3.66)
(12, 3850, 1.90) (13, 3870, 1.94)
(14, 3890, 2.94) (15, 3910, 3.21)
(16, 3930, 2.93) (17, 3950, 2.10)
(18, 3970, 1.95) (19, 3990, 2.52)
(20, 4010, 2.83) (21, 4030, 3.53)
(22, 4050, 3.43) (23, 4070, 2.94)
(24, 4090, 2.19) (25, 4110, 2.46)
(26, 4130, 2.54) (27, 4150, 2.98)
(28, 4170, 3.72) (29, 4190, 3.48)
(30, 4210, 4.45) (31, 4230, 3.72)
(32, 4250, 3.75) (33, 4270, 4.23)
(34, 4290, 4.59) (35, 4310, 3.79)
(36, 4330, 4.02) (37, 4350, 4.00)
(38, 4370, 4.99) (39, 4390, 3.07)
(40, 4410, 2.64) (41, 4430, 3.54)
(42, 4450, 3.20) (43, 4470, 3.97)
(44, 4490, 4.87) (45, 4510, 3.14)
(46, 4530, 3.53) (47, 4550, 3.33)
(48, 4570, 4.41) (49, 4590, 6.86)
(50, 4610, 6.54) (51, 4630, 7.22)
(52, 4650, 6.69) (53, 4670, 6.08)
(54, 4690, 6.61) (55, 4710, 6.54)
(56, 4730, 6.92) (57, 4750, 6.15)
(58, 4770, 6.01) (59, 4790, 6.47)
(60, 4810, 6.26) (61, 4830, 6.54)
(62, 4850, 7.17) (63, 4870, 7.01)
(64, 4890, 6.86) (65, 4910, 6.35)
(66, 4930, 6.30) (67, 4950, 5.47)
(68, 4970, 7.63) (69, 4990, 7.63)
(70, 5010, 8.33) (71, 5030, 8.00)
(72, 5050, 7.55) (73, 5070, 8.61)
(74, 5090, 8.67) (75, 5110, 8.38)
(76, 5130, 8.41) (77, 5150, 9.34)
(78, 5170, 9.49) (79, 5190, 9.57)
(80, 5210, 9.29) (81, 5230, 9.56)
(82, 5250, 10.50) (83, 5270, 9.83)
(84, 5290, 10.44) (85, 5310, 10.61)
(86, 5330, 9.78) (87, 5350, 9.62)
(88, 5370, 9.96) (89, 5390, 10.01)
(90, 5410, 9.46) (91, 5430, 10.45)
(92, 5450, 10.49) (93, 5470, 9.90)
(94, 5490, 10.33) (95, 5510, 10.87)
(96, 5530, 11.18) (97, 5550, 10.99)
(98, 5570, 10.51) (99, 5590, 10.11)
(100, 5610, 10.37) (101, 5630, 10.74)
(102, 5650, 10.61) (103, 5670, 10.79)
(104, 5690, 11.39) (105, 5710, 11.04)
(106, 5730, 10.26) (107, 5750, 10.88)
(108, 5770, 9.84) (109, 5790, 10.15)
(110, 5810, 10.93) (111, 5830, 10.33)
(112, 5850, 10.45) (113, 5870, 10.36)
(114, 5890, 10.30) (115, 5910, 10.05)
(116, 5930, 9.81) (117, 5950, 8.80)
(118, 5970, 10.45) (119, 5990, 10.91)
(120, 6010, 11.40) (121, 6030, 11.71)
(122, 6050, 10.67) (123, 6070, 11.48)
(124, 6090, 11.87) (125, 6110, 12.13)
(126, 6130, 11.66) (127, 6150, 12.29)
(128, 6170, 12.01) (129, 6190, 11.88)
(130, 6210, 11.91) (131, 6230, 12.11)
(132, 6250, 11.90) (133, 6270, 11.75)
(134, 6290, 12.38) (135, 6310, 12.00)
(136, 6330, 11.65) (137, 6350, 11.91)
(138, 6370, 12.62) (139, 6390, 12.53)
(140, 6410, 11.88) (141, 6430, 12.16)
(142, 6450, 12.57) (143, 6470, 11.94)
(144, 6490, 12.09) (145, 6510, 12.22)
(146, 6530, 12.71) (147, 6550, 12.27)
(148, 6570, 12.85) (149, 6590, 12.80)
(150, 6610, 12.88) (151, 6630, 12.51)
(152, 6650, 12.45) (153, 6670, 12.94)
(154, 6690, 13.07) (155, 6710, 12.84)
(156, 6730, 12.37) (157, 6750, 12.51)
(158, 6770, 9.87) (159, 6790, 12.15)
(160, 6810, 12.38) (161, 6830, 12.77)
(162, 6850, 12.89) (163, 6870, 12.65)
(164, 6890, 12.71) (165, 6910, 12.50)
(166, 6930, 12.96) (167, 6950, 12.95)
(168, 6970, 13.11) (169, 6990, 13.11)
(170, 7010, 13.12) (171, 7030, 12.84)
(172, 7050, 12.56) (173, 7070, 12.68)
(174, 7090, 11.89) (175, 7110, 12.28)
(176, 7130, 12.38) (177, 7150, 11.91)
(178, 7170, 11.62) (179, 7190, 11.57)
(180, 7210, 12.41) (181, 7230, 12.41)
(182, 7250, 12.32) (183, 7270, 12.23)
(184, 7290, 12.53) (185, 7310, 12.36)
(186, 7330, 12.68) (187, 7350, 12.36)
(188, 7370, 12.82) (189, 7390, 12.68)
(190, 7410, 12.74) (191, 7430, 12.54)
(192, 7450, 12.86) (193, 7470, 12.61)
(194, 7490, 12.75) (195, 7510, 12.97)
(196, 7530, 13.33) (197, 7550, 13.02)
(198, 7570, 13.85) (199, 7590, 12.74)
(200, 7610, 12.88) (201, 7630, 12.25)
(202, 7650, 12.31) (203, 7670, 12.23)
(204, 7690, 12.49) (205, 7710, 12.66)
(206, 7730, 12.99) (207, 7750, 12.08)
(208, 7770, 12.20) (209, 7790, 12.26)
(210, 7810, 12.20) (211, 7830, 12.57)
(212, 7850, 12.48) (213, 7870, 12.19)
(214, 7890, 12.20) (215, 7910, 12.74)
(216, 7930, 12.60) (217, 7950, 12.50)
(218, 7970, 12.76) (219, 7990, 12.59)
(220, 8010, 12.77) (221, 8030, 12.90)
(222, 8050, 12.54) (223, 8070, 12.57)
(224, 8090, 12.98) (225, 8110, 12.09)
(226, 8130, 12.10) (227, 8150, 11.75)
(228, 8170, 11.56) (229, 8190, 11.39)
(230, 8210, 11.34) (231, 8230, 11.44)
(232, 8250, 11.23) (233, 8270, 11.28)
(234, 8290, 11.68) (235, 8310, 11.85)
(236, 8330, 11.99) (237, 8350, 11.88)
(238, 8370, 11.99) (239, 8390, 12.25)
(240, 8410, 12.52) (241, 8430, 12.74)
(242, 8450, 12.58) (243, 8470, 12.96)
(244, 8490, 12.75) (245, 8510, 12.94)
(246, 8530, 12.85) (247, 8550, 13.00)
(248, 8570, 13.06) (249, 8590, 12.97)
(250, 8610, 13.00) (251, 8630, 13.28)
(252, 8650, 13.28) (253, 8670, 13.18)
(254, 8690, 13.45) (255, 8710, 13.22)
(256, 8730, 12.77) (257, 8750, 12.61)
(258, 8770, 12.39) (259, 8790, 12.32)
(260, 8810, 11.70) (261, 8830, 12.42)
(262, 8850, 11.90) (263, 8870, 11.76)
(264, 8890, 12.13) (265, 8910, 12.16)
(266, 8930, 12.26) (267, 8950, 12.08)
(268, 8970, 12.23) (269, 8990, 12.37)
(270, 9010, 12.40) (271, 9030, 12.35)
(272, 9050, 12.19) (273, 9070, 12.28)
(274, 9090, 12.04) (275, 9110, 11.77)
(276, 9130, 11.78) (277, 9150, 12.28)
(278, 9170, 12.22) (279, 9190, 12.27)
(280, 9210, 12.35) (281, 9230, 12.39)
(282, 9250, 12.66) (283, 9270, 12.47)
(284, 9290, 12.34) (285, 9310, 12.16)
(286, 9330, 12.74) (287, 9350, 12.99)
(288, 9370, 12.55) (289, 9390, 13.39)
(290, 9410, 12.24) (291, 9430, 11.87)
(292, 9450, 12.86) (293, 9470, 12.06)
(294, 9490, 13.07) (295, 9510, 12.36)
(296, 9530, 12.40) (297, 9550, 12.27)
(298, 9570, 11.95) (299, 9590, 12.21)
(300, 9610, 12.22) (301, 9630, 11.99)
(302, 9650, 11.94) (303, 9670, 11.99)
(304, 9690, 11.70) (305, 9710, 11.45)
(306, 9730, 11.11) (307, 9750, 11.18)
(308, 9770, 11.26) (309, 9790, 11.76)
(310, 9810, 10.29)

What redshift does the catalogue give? 0.15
